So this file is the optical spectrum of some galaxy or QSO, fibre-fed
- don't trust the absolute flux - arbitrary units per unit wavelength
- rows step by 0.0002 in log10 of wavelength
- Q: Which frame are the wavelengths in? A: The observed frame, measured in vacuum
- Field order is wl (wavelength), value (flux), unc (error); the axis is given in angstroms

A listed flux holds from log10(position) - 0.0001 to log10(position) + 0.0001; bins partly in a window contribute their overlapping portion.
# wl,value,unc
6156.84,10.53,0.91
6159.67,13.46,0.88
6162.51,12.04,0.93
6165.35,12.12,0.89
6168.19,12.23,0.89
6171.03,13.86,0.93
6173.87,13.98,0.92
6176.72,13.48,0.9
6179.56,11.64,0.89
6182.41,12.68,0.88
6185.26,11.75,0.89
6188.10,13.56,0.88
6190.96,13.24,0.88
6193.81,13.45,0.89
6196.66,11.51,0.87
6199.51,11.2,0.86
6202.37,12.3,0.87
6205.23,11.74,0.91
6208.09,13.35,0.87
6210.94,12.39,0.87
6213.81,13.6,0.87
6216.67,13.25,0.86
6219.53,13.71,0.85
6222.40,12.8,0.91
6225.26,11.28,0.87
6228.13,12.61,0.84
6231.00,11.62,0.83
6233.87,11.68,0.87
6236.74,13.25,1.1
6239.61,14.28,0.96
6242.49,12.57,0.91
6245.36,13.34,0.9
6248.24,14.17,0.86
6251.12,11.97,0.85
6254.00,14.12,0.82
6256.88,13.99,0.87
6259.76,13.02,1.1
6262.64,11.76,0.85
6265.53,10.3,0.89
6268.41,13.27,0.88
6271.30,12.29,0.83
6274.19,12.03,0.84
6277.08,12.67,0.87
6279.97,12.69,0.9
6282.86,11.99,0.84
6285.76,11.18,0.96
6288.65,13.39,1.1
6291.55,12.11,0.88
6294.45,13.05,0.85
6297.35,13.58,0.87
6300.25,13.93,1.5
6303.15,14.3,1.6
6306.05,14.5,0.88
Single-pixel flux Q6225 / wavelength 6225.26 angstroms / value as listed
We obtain 11.28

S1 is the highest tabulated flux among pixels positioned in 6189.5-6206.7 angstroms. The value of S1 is 13.45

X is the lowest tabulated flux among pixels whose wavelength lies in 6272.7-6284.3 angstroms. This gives 11.99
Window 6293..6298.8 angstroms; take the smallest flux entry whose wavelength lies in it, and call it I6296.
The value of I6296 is 13.05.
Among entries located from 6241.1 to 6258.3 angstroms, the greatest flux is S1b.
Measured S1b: 14.17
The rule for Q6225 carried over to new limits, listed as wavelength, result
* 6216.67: 13.25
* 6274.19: 12.03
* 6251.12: 11.97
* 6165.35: 12.12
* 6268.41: 13.27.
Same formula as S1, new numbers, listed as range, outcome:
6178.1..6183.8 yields 12.68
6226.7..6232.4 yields 12.61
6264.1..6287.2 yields 13.27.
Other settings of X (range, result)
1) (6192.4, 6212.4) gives 11.2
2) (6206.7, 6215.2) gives 12.39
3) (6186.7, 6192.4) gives 13.24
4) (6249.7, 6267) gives 10.3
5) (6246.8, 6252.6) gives 11.97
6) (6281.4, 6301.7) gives 11.18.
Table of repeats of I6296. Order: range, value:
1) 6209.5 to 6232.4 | 11.28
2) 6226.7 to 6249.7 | 11.62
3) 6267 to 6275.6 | 12.03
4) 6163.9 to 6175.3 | 12.12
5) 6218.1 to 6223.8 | 12.8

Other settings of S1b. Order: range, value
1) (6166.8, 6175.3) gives 13.98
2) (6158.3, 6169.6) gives 13.46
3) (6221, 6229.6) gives 12.8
